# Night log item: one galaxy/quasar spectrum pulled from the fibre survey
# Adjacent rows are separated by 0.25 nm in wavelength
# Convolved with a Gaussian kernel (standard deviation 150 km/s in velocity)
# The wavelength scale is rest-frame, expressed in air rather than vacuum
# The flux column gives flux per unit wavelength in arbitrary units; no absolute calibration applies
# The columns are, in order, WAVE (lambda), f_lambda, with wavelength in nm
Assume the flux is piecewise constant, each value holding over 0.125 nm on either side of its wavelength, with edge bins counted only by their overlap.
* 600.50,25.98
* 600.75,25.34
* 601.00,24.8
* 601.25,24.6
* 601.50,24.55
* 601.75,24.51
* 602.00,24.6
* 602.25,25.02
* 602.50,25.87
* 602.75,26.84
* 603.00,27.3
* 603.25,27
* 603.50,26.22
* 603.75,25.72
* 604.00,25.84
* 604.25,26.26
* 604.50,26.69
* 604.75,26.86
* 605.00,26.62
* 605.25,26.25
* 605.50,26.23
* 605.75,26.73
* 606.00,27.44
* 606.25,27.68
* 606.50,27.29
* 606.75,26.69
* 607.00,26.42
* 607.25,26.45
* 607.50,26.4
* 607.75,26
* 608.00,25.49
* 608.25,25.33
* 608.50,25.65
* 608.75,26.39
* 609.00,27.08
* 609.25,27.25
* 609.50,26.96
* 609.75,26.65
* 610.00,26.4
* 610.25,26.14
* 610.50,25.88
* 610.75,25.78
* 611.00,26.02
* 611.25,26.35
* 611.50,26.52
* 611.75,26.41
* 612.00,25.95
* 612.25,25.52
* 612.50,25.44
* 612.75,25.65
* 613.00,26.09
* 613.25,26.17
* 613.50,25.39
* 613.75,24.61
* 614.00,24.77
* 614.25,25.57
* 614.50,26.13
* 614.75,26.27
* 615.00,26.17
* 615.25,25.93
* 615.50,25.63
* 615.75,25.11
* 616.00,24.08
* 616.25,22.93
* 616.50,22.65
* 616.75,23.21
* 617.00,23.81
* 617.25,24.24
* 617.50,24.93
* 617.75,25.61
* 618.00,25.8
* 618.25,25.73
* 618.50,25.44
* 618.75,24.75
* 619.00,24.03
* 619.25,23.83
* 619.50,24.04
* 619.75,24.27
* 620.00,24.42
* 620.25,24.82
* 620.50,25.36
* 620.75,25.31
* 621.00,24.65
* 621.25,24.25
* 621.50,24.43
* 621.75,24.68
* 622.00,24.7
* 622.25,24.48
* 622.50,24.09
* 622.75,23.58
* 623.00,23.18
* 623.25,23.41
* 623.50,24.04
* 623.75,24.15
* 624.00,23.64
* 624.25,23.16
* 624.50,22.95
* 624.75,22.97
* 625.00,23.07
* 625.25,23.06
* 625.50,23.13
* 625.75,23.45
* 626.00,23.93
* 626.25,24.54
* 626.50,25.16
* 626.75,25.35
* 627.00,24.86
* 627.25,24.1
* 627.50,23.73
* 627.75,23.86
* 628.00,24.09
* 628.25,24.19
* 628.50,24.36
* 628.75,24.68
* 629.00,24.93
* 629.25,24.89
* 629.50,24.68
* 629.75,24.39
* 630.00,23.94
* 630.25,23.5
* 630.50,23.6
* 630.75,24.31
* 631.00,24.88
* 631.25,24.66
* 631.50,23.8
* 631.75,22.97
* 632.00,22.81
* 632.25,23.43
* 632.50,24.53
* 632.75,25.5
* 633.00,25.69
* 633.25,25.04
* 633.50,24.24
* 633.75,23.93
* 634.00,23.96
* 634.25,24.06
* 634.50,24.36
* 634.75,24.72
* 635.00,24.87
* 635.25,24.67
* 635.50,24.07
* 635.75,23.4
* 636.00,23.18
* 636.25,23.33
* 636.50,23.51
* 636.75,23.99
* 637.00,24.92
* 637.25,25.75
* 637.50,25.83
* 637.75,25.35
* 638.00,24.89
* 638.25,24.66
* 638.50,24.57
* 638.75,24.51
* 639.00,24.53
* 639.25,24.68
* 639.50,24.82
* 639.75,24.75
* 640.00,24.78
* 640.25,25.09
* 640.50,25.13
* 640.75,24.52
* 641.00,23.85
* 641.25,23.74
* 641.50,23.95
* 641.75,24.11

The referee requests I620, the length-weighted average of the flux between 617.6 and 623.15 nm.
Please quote 24.6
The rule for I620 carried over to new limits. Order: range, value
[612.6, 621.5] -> 24.9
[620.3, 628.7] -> 24.1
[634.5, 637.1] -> 24.1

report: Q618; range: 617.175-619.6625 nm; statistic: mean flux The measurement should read 24.8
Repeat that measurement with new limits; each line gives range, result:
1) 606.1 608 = 26.6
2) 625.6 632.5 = 24.2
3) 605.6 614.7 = 26.2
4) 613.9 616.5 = 25.1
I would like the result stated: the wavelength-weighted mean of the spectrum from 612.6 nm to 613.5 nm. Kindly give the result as 25.9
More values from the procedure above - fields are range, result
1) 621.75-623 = 24.2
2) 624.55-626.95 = 23.9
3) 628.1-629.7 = 24.6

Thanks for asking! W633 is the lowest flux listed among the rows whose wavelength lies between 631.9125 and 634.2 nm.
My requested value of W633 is 22.81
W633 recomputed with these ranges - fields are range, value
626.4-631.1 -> 23.5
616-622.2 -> 22.65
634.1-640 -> 23.18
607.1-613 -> 25.33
